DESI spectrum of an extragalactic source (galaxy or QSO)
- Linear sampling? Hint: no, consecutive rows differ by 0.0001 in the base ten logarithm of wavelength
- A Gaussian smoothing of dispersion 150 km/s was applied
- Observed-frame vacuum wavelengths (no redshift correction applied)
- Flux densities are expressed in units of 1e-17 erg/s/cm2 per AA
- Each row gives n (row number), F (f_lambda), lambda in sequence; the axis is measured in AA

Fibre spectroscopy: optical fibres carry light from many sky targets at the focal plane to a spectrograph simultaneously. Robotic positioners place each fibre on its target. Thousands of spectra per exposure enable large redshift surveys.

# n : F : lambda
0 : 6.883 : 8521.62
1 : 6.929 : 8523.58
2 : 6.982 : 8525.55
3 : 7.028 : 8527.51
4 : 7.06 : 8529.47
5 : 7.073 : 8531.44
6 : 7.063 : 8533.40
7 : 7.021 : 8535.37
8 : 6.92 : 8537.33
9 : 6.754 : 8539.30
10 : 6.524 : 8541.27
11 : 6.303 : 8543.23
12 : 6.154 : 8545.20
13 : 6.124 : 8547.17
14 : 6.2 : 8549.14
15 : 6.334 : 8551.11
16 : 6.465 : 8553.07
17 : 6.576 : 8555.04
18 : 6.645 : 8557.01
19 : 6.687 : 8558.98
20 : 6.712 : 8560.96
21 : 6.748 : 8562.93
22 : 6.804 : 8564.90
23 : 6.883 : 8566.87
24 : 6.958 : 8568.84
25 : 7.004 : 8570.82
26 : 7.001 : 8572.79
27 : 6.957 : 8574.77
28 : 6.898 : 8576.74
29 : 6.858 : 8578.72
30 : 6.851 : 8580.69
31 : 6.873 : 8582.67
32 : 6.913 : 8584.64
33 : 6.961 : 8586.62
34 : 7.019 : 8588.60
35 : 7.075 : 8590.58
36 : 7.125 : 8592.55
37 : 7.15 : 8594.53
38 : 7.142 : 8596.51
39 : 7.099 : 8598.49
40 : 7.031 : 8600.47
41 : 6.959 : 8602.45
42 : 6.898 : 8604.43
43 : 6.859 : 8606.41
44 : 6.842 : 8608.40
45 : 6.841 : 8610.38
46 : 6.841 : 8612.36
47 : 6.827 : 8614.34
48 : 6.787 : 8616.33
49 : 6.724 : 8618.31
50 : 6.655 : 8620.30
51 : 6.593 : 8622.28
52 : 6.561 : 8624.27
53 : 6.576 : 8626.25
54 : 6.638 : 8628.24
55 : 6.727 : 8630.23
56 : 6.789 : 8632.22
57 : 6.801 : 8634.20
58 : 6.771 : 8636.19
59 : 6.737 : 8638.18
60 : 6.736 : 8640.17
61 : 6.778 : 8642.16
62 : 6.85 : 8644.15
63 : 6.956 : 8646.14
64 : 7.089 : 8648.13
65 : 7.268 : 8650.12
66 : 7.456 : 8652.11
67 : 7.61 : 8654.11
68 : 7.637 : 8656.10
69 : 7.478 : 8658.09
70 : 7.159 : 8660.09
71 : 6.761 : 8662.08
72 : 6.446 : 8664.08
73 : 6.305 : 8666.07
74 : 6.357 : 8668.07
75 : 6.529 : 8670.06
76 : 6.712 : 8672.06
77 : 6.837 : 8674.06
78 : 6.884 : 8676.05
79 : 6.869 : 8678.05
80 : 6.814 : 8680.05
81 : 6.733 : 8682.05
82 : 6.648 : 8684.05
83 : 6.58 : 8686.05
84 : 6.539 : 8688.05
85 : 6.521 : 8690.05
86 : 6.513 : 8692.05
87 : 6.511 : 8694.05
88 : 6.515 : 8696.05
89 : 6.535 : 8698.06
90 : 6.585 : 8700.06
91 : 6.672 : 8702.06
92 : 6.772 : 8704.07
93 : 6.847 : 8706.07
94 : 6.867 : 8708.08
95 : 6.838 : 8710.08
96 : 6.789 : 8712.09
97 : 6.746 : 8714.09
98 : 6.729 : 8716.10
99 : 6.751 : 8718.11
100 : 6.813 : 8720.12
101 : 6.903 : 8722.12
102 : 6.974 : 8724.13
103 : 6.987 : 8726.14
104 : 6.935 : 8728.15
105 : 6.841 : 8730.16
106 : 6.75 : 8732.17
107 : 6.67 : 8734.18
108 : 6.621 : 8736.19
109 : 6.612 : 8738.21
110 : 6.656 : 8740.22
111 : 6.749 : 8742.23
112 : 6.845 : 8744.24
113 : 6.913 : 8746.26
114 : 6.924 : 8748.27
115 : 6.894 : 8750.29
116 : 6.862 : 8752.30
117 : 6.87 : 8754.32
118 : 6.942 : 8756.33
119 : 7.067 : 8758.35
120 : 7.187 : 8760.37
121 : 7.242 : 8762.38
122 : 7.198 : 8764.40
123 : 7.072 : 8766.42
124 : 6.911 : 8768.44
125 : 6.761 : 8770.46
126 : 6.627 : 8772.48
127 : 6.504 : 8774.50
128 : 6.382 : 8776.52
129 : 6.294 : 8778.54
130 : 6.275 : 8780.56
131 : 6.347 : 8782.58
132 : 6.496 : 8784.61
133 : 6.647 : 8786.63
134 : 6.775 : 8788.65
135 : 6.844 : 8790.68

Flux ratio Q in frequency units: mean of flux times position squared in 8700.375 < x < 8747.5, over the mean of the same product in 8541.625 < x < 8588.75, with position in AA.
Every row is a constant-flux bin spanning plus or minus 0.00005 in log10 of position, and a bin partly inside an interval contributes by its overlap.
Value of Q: 1.1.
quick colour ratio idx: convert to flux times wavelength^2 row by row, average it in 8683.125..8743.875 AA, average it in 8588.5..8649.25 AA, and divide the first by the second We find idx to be 1.00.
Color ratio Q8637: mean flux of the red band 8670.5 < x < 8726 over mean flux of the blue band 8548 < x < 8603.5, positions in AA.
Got 1.0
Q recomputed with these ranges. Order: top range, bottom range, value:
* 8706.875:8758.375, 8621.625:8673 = 1.01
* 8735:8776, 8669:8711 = 1.04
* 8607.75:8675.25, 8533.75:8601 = 1.03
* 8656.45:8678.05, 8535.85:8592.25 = 1.03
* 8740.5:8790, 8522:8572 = 1.06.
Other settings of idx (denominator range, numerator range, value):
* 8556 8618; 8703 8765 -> 1.03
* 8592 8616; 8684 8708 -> 0.97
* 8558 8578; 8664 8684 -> 0.99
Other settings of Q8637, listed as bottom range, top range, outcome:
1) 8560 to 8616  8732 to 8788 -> 0.98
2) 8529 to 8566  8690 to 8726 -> 1.01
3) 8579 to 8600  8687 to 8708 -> 0.94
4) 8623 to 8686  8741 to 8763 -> 1.01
